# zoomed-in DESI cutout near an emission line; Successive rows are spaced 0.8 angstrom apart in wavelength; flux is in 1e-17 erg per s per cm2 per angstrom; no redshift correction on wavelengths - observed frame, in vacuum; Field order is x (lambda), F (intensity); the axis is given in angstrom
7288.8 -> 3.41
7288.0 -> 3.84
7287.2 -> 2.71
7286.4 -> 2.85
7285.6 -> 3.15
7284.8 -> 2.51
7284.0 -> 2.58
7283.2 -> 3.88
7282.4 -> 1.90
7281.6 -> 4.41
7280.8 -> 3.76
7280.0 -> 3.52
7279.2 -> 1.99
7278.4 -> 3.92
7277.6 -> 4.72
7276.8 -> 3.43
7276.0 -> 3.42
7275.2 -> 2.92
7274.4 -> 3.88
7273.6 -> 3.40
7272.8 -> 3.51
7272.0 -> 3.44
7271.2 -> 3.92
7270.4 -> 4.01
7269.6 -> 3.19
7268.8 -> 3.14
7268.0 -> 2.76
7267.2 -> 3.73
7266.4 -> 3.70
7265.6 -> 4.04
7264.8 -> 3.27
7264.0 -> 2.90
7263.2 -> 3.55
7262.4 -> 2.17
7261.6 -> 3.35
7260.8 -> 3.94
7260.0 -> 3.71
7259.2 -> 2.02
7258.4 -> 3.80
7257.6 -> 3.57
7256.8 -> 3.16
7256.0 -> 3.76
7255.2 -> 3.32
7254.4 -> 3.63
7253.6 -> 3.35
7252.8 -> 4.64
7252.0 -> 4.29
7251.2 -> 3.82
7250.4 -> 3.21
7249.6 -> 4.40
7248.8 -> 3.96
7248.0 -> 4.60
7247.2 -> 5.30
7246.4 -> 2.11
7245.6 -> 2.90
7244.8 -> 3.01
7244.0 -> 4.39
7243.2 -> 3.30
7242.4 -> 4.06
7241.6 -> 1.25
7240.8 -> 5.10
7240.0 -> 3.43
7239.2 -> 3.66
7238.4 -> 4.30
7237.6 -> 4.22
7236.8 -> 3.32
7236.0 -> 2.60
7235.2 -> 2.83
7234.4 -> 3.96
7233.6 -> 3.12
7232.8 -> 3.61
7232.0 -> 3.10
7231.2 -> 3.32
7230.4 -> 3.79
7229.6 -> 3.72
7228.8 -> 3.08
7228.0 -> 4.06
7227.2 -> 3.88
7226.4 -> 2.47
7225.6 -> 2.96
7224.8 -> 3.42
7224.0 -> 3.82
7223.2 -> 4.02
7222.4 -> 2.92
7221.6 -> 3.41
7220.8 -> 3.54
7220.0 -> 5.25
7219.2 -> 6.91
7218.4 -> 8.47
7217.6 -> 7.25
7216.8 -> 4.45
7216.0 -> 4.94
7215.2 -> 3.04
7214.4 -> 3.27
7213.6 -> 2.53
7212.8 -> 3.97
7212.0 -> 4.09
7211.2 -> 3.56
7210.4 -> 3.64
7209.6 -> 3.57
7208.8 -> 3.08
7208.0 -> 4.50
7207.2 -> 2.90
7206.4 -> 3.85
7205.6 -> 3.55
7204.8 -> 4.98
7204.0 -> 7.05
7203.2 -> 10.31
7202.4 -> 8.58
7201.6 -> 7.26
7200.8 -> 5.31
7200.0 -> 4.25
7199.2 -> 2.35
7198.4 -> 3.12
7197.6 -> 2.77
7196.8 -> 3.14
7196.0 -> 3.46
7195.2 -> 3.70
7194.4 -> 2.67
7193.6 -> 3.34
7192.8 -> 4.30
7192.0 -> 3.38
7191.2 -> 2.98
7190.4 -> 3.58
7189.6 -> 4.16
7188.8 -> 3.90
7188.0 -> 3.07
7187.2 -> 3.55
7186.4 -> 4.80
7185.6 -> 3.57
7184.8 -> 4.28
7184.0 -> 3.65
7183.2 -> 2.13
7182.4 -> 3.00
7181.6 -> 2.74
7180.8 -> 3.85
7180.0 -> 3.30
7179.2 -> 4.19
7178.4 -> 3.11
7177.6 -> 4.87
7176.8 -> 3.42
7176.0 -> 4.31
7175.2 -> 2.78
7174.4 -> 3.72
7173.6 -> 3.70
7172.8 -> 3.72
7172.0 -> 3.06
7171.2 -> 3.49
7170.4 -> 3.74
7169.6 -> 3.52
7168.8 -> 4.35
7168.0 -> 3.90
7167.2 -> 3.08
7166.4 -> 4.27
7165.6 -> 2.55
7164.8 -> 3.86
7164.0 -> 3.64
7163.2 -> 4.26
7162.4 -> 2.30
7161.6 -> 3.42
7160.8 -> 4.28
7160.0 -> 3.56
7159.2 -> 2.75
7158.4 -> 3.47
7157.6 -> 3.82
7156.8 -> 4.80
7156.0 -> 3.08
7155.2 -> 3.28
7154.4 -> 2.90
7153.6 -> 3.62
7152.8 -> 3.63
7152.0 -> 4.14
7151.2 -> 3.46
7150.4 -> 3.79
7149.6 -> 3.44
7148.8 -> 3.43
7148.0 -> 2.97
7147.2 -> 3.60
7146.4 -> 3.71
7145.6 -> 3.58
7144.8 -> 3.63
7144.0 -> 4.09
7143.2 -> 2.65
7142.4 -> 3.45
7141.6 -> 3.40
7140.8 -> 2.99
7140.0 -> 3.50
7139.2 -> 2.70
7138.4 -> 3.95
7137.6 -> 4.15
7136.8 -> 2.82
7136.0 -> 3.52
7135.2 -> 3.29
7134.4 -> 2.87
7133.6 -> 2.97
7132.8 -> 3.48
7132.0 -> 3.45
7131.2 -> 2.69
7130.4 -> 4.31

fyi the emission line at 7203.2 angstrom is [S II] 6716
